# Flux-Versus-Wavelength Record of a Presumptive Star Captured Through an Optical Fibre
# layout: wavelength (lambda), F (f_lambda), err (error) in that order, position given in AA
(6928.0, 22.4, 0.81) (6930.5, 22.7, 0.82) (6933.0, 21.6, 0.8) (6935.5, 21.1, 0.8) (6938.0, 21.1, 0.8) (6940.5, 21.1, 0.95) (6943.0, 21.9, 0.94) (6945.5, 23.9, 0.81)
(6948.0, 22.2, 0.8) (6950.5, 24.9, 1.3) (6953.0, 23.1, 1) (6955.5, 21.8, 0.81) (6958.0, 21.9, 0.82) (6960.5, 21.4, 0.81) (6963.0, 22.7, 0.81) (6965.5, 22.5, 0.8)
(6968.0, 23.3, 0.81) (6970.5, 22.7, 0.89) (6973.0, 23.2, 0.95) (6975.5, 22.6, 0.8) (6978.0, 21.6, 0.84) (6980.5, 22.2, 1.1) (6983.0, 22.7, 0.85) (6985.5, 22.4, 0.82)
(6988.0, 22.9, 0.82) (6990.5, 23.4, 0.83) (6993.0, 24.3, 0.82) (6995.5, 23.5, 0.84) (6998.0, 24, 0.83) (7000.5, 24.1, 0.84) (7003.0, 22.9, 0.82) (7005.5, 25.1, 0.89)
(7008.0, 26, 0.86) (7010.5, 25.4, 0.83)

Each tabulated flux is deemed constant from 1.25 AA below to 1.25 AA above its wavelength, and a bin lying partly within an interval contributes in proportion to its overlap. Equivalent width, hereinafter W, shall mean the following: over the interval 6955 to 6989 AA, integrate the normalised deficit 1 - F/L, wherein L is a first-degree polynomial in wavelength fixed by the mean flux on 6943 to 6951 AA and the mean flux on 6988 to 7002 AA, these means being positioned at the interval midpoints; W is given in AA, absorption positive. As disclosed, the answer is 1.6 AA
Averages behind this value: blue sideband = 23.3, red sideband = 23.8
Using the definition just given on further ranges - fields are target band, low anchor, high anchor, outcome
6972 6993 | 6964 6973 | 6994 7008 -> 0.6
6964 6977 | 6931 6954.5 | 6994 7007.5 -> 0.2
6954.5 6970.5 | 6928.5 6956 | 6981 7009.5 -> 0.4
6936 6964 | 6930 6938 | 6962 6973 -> -0.2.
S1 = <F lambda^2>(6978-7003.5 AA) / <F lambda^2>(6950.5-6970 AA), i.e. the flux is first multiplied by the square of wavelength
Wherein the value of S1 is 1.04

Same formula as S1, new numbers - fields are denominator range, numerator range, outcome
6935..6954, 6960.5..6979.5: 1.01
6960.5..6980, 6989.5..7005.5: 1.06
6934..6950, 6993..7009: 1.12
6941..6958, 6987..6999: 1.05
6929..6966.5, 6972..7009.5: 1.06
